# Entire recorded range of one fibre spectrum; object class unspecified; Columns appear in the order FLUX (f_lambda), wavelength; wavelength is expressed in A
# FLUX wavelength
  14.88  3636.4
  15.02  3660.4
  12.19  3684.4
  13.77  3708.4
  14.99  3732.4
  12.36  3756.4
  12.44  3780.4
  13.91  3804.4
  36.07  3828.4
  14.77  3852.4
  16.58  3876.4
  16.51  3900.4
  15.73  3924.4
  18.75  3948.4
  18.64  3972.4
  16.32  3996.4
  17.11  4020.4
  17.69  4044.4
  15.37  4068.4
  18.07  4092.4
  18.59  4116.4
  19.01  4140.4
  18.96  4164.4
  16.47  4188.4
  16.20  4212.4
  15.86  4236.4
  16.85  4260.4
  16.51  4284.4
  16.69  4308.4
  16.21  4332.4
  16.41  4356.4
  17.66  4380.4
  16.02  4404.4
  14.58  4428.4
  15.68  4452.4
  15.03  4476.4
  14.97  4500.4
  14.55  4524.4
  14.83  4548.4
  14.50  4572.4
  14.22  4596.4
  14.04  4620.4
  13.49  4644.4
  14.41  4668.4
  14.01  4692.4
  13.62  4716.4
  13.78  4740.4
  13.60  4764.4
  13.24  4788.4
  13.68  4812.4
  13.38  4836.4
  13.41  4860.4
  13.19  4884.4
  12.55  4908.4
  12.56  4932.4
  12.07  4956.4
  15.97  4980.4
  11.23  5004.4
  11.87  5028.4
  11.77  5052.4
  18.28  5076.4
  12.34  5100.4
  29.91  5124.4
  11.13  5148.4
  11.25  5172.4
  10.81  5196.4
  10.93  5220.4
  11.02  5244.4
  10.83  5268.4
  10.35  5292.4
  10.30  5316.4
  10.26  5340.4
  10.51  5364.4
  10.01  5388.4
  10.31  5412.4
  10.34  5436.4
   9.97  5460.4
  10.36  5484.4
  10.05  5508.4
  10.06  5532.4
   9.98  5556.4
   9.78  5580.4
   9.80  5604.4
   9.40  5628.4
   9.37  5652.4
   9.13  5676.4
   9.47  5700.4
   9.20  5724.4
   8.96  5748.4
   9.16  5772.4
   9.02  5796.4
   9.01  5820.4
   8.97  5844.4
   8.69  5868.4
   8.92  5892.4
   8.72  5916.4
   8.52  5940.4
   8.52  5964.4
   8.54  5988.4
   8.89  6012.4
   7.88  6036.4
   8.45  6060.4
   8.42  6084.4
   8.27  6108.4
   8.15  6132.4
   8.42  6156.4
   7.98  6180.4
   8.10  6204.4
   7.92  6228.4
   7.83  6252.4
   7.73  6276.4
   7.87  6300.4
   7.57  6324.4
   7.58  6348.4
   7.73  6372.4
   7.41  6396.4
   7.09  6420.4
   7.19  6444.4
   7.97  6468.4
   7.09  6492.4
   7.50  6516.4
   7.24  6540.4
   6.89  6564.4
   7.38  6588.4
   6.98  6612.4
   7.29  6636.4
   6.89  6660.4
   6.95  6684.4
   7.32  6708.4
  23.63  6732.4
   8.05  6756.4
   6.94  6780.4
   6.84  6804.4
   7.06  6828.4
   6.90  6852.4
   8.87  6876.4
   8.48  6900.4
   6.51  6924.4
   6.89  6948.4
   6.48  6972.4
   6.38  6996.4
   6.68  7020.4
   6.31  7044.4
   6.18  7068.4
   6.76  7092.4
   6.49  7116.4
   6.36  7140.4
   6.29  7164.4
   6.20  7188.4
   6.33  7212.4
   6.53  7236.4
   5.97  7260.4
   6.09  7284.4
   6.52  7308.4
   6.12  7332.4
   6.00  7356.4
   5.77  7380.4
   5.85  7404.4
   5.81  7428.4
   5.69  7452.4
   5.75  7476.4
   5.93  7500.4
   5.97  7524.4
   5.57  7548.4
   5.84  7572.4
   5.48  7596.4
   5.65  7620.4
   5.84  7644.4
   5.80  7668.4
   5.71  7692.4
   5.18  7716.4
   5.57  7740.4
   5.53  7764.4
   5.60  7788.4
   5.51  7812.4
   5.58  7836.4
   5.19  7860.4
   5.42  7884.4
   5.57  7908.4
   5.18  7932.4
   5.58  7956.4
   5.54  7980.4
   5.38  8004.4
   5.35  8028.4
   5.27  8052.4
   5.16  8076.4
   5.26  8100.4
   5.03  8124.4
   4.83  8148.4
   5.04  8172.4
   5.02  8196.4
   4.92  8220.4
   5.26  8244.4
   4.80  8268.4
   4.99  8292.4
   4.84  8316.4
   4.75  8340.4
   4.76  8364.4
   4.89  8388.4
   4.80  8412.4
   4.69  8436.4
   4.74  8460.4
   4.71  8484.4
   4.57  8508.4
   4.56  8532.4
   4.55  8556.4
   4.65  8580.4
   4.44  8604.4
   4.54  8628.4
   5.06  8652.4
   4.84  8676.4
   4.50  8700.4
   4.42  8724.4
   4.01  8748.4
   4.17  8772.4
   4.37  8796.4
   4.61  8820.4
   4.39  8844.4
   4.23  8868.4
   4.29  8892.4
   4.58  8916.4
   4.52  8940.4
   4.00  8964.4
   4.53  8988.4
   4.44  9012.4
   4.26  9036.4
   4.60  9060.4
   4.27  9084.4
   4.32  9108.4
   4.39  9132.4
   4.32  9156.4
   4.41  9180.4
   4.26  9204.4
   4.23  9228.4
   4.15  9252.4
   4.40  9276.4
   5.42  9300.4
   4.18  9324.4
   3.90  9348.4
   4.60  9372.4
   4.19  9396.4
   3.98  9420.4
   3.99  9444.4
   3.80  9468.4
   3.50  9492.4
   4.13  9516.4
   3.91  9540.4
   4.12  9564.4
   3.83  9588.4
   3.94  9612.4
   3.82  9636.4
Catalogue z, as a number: 0.02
